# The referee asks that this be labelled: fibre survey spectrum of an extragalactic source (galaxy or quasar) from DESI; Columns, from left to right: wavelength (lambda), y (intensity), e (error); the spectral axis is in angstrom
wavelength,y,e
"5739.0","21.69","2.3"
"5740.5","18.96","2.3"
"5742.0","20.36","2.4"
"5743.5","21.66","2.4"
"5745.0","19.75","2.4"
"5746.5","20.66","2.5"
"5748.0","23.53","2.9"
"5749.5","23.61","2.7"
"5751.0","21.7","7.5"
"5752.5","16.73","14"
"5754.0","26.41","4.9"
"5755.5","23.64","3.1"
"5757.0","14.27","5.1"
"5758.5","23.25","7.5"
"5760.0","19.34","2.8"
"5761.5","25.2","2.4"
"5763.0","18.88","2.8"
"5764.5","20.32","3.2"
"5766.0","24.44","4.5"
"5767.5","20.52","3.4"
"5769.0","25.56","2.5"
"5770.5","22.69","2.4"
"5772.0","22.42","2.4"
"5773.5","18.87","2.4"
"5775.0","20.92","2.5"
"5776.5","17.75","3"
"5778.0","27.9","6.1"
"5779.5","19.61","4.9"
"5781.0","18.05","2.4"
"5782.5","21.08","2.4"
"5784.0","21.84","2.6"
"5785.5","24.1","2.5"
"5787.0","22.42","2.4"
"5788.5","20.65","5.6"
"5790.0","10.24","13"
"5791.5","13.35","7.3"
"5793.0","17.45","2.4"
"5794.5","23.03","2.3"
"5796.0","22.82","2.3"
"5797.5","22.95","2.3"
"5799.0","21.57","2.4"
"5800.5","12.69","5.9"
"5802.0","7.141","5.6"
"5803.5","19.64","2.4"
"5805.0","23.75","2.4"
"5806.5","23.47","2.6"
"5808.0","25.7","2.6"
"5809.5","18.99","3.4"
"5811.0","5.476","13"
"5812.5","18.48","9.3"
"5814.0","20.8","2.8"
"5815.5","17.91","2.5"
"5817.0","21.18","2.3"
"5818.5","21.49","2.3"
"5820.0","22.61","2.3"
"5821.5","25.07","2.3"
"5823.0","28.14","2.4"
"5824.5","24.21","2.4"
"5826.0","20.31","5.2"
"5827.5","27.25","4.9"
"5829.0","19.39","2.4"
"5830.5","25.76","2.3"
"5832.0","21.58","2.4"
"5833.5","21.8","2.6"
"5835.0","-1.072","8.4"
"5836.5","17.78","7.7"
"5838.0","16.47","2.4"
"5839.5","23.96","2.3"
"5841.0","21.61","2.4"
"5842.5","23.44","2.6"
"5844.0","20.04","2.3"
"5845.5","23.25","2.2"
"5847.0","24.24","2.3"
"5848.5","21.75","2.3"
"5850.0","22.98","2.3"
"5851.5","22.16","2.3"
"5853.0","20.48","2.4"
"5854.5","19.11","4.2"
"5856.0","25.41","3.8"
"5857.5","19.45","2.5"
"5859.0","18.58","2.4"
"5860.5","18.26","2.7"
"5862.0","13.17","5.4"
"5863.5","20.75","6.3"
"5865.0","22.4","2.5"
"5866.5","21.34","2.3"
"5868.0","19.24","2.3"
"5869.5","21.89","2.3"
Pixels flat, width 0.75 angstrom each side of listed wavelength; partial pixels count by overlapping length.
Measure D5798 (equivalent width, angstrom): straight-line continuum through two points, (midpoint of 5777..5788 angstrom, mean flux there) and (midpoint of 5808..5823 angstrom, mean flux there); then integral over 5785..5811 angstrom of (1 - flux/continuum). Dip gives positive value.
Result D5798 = 2.5 angstrom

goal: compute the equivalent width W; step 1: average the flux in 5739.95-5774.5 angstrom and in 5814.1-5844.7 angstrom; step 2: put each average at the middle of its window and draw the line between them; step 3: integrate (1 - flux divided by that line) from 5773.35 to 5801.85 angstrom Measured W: 2.2 angstrom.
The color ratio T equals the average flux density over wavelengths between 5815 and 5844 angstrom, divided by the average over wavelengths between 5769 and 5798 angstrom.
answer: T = 1.0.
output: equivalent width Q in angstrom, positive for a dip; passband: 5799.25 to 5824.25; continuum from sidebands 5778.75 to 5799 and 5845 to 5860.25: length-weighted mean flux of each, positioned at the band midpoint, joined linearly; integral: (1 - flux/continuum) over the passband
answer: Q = 1.0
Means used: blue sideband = 19.9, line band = 19.7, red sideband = 21.6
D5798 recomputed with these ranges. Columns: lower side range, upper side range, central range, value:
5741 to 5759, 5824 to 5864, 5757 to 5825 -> 1.4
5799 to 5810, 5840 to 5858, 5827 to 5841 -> 1.2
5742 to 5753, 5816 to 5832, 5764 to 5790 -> 0.7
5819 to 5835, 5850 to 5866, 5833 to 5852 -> 1.2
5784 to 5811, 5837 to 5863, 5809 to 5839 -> 0.3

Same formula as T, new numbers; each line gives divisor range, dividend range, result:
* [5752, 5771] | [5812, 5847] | 0.97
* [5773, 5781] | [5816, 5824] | 1.13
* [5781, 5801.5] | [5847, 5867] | 1.06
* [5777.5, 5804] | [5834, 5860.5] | 1.04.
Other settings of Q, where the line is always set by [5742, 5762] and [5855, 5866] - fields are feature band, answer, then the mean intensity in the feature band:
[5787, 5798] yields 1.1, 18.8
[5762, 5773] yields -0.5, 22.1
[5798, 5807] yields 1.1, 18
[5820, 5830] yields -1.8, 24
